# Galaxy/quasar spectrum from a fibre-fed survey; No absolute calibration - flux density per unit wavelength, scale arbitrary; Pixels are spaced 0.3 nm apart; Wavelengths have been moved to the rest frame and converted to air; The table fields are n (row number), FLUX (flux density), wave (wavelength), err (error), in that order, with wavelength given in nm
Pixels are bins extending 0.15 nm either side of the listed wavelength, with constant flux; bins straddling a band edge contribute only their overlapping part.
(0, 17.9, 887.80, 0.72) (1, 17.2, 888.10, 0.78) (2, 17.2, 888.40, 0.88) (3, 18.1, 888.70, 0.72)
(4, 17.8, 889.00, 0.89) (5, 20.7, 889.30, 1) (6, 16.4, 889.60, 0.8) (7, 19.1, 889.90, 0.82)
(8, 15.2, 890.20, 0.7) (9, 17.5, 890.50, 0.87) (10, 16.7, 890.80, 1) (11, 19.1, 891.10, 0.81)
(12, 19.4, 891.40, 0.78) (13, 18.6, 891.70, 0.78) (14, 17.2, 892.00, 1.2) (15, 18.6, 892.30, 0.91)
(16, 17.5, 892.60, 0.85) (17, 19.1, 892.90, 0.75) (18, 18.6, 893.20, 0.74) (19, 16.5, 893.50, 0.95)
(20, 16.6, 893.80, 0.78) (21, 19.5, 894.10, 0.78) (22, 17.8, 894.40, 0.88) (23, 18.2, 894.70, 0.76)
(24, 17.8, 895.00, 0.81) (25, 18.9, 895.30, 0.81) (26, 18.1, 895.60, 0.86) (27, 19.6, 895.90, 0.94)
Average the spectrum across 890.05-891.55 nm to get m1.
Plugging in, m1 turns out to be 17.6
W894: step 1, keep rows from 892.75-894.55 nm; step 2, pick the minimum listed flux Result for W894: 16.5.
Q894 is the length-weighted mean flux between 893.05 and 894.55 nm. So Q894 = 17.8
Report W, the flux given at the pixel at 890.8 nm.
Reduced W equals 16.7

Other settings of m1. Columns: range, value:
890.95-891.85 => 19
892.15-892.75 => 18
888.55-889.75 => 18.2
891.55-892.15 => 17.9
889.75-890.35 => 17.2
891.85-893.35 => 18.2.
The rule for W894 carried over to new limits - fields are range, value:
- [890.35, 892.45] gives 16.7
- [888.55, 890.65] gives 15.2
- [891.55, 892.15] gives 17.2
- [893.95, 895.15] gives 17.8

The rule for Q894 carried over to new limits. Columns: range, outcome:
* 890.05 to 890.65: 16.4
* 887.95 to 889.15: 17.6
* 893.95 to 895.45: 18.4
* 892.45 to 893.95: 17.7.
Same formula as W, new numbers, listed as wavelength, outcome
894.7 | 18.2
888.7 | 18.1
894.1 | 19.5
